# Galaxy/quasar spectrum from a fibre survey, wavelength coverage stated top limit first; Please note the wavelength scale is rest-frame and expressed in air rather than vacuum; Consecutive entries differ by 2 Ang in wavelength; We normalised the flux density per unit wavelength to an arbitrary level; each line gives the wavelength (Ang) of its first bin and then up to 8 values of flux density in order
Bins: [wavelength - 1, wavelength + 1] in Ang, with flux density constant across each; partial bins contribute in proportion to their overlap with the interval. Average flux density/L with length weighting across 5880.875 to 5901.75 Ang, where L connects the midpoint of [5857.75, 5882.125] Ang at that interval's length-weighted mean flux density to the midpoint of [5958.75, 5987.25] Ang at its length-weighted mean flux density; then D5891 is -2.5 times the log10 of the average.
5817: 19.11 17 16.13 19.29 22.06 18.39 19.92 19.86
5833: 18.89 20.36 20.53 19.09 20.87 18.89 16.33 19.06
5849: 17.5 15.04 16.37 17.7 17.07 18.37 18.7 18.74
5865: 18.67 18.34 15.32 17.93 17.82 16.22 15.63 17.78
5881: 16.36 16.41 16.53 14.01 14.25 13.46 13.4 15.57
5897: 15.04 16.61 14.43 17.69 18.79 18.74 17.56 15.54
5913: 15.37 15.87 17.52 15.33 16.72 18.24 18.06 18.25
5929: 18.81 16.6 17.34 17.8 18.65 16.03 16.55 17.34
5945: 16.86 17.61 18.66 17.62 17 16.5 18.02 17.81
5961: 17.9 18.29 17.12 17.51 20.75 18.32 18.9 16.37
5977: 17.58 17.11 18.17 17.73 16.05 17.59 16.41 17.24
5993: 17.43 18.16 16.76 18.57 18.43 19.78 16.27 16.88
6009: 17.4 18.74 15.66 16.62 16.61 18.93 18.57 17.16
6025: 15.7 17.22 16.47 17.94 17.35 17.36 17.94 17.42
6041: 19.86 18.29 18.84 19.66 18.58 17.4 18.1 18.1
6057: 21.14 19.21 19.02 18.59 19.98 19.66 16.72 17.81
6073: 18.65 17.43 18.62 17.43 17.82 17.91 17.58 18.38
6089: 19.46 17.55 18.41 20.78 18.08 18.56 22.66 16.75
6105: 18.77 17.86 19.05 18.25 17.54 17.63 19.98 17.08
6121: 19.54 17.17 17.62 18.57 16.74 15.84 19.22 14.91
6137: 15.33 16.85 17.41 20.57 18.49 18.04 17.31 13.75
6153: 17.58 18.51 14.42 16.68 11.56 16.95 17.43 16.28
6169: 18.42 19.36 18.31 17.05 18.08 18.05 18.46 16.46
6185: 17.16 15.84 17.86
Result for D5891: 0.17 mag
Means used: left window 17.5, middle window 15.1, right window 17.8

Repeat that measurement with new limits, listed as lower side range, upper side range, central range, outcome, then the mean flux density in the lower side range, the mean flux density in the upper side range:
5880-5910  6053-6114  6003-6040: 0.03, 15.9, 18.6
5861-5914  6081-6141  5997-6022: -0.02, 16.4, 18.1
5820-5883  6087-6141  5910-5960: 0.06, 18.1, 18.1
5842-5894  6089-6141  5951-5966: -0.02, 16.8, 18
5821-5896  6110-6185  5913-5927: 0.04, 17.6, 17.3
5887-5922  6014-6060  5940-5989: -0.05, 15.9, 18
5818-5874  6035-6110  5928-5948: 0.07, 18.4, 18.6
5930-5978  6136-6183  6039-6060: -0.09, 17.6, 17.2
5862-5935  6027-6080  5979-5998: 0.02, 16.7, 18.3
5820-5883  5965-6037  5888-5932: 0.09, 18.1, 17.5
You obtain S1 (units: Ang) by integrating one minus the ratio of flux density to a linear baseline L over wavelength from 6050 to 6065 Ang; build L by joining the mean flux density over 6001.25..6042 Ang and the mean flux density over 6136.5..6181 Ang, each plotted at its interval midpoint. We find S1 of -1.25 Ang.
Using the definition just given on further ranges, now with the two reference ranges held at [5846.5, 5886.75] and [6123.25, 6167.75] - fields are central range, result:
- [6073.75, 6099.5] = -2.1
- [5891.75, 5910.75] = 0.9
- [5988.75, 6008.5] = -0.7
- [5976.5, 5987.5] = -0.2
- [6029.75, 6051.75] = -1.6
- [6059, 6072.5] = -1.4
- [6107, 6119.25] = -1.0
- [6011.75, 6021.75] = -0.2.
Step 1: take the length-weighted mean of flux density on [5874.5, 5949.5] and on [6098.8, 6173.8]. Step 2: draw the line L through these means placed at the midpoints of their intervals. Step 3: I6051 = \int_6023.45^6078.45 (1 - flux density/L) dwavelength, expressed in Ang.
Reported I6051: -3.4 Ang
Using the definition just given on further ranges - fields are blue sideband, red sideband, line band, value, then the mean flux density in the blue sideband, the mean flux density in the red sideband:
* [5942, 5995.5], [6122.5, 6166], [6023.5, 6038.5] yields 0.2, 17.6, 16.9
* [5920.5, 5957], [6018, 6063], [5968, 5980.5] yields -0.3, 17.5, 18.2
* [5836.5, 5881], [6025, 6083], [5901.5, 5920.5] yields 1.1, 17.8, 18.3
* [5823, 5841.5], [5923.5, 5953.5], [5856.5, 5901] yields 5.9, 19.9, 17.6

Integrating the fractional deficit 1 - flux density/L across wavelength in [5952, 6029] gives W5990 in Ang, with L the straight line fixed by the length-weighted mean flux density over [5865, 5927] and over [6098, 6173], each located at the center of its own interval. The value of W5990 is -3.13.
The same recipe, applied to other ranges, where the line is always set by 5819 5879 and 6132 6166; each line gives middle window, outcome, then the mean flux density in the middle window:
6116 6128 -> -1.0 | 18.3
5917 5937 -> 0.4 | 17.5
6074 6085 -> -0.5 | 17.8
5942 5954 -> 0.2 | 17.5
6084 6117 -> -3.2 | 18.6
